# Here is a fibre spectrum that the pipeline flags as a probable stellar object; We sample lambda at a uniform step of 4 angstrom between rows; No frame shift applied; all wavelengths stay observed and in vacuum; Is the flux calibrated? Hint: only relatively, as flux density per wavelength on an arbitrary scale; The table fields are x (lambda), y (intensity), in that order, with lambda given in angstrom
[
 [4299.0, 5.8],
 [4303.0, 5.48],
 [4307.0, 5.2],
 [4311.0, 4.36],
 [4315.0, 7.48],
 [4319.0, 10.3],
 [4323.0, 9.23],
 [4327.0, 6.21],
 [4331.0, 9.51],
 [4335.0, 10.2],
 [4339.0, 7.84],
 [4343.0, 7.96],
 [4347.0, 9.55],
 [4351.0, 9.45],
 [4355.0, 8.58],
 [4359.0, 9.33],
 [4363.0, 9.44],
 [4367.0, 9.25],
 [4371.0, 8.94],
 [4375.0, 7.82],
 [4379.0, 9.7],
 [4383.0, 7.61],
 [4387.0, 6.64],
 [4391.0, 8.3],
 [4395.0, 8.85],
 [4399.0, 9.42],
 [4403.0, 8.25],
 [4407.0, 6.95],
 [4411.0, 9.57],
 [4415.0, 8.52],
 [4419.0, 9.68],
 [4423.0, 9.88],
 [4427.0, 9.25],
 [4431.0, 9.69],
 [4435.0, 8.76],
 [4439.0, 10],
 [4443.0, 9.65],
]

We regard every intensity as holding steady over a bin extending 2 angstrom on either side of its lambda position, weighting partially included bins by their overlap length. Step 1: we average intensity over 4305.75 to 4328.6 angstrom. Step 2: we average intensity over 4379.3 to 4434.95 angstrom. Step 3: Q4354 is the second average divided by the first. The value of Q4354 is 1.21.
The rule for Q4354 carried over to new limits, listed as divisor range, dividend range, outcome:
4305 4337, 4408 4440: 1.19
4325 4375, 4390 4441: 1.02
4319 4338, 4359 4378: 1.01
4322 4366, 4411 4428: 1.06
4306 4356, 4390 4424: 1.08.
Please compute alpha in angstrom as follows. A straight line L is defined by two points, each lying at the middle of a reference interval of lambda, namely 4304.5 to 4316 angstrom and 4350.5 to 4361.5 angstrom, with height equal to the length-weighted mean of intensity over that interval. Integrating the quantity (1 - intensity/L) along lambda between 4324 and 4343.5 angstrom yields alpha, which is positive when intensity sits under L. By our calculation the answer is -2.9 angstrom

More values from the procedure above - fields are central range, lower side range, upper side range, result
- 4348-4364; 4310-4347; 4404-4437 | -1.3 angstrom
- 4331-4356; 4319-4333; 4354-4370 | -0.3 angstrom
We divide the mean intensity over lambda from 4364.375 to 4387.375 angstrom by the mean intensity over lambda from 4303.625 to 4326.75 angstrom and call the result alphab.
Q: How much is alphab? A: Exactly 1.19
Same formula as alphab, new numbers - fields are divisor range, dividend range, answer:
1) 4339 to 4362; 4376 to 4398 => 0.93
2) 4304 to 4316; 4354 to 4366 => 1.66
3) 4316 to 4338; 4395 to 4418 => 0.96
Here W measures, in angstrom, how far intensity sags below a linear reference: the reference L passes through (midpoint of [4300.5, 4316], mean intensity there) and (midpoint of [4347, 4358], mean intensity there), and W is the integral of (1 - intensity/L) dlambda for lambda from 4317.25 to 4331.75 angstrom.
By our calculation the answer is -4.09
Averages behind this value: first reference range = 5.52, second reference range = 9.14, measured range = 8.73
